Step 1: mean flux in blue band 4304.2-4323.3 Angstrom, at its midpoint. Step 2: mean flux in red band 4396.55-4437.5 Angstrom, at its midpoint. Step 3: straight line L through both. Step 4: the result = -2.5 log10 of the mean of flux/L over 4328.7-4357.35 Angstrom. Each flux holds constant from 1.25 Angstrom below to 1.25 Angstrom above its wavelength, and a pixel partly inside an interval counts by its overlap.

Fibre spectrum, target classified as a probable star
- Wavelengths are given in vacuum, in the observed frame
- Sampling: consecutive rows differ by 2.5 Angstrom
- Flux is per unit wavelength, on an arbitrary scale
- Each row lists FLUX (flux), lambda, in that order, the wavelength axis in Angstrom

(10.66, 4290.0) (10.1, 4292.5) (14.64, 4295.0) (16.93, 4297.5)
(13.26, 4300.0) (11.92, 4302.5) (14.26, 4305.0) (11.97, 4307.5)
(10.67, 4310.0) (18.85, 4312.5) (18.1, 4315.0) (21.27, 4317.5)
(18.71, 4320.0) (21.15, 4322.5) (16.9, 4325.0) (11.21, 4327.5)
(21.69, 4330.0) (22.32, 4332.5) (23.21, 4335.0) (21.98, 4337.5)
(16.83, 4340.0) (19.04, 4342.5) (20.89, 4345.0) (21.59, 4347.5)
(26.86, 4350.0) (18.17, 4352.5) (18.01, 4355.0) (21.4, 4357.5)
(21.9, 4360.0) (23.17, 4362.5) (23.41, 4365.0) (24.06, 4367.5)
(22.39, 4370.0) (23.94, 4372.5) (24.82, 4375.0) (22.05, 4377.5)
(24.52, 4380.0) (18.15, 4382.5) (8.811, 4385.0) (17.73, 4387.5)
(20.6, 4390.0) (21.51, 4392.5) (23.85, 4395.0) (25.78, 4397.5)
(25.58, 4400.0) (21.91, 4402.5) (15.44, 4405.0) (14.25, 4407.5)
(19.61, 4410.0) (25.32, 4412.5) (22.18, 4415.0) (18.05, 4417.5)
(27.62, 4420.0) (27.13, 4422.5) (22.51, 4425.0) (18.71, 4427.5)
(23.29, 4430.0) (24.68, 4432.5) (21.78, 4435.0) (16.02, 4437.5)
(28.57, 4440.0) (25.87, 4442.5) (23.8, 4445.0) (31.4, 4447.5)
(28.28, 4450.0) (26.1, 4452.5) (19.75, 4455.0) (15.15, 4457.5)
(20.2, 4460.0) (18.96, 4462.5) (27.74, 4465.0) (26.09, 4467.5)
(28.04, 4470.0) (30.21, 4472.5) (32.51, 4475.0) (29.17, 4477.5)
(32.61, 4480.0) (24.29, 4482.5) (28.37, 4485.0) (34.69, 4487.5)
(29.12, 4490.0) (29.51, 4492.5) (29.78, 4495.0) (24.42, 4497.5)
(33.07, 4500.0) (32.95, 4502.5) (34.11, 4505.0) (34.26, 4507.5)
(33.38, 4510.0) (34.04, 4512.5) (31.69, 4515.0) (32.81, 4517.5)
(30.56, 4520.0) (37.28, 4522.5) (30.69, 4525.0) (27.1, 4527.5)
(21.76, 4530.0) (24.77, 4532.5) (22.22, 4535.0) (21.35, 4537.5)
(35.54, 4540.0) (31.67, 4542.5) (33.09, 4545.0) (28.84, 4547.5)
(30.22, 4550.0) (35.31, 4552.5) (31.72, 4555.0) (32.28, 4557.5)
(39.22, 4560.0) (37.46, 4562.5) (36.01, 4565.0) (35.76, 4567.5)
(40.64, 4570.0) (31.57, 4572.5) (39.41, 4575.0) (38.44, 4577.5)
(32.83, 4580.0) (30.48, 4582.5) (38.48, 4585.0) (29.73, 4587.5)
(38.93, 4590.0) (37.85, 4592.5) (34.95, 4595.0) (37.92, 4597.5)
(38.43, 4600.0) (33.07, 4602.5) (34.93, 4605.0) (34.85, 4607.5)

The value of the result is -0.15 mag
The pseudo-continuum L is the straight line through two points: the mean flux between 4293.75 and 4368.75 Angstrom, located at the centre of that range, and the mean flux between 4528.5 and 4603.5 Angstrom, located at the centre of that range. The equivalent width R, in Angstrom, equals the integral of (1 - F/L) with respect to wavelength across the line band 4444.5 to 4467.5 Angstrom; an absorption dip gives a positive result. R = 2.5 Angstrom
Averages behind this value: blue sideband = 18.8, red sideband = 33.3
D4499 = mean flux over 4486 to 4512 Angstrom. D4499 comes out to 31.6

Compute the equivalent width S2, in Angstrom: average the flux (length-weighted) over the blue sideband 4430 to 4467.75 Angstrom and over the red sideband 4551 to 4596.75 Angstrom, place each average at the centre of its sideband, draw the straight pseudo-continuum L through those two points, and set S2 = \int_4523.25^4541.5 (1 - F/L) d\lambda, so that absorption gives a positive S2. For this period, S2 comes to 2.9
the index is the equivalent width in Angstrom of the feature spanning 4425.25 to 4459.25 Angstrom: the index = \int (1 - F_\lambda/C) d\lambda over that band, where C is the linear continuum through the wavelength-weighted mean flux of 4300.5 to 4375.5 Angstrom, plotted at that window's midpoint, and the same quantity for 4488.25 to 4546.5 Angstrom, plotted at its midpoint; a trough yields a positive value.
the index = 3.3 Angstrom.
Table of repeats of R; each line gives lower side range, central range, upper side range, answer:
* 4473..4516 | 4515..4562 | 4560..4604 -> 4.32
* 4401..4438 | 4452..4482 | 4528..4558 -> -1.41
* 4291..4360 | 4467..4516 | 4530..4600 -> -3.39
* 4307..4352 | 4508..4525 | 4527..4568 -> -2.32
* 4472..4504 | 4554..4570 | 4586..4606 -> -0.89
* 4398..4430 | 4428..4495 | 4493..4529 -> 1.68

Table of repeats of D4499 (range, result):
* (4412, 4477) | 24.3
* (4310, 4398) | 20.5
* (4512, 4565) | 31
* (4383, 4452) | 22.2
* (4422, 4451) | 24.2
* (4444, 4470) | 24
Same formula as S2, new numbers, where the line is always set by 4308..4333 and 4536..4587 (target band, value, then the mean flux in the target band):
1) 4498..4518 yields -1.75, 33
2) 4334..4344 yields -0.64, 20.2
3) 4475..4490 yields -0.72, 30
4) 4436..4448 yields 0.59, 24.7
